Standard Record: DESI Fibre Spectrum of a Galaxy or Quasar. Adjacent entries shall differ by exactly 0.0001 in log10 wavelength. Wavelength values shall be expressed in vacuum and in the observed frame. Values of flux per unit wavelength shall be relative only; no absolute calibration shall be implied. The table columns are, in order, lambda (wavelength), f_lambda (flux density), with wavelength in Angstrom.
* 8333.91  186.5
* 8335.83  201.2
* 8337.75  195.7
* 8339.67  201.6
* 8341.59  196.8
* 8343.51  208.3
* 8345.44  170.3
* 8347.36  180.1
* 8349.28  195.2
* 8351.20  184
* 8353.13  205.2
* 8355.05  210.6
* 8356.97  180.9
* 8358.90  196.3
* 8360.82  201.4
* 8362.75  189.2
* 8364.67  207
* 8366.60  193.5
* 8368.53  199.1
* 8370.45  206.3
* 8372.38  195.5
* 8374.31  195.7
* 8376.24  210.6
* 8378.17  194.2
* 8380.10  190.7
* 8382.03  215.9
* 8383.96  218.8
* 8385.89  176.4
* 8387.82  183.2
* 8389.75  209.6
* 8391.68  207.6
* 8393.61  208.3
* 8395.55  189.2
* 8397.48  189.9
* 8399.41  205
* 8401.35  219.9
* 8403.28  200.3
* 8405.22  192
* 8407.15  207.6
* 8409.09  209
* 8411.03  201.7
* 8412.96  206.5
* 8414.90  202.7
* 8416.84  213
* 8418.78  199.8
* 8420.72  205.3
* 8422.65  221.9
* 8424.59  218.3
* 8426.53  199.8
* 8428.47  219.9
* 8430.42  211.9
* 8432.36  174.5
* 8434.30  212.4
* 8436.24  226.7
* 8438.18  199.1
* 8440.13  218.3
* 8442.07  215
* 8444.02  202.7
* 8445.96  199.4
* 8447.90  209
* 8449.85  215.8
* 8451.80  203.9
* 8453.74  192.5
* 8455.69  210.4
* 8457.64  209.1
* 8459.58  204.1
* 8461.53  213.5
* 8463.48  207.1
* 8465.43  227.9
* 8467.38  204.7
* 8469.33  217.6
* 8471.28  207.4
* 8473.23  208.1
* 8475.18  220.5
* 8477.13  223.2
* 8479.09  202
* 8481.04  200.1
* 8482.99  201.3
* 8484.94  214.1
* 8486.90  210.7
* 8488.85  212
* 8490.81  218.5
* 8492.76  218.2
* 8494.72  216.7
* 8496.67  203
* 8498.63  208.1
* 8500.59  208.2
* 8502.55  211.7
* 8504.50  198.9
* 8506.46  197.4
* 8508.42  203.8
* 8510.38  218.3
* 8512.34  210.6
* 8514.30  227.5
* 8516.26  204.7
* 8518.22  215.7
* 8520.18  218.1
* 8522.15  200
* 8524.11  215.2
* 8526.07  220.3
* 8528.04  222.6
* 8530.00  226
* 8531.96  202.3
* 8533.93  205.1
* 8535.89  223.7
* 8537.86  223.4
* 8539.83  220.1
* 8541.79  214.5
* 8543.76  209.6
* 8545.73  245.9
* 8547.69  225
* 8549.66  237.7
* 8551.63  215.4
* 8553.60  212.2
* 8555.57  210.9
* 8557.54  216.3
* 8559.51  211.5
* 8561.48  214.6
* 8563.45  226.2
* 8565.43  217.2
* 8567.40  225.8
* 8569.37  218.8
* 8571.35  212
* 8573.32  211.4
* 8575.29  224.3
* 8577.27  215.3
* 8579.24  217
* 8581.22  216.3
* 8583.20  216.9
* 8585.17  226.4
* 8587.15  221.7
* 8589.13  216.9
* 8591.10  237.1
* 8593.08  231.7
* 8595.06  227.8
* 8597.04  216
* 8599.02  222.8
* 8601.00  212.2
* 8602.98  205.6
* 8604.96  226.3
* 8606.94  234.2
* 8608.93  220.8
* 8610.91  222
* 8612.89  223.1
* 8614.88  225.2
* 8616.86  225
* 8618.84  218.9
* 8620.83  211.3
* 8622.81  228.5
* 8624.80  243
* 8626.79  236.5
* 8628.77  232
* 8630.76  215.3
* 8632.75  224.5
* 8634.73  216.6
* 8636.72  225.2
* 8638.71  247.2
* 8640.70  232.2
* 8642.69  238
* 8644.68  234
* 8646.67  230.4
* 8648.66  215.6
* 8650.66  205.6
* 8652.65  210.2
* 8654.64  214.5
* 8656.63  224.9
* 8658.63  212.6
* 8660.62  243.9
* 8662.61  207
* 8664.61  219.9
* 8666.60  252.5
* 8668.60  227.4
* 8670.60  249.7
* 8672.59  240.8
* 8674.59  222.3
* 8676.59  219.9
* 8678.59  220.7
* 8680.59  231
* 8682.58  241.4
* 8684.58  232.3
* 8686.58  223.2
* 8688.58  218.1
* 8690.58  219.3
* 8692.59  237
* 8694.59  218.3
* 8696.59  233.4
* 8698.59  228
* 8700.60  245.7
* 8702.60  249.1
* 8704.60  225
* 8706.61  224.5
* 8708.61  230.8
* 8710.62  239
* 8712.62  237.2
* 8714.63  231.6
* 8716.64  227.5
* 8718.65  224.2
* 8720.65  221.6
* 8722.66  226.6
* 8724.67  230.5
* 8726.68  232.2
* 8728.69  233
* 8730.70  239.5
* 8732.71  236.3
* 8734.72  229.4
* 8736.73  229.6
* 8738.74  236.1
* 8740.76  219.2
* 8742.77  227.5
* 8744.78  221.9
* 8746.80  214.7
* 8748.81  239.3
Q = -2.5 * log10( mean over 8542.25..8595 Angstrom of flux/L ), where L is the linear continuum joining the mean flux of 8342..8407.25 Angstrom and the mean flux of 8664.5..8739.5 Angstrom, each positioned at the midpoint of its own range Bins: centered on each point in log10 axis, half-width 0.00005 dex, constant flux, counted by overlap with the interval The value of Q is -0.01 mag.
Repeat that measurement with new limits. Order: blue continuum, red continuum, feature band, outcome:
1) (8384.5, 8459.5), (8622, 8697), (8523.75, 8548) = -0.02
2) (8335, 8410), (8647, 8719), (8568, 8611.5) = -0.01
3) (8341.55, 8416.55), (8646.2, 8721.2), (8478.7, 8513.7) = 0.01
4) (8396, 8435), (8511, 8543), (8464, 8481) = -0.01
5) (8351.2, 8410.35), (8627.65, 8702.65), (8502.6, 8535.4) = 0.01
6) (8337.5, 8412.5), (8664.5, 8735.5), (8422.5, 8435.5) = -0.02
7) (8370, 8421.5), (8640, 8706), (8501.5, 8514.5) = 0.02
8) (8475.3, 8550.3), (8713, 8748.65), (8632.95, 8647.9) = -0.04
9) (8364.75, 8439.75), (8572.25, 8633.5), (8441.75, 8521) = 0.01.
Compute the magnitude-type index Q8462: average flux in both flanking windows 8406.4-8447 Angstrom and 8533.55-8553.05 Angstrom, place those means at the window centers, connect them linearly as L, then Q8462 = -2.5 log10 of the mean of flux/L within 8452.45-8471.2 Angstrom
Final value 0.01 mag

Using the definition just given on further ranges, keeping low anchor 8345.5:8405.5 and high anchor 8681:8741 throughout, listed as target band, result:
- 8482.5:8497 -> -0.017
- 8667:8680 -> -0.018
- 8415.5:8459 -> -0.021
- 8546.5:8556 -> -0.031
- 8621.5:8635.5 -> -0.025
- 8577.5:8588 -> -0.005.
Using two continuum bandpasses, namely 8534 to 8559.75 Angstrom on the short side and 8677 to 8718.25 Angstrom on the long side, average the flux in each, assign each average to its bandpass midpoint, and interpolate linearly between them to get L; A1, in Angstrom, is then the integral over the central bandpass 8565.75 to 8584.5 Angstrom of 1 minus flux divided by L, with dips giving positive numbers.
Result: 0.4 Angstrom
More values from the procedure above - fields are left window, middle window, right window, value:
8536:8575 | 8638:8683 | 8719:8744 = -0.4 Angstrom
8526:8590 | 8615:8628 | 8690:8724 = -0.2 Angstrom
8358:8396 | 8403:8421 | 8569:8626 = -0.1 Angstrom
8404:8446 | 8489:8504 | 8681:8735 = 0.1 Angstrom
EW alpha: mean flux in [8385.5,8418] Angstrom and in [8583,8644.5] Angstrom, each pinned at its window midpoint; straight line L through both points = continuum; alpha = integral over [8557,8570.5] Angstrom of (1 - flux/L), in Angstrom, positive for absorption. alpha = 0.1 Angstrom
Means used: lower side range 202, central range 219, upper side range 225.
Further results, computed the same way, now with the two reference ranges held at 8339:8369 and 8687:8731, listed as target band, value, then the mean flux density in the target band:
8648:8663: 0.5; 217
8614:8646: -0.9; 228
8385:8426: -0.7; 203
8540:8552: -0.6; 225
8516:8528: -0.1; 213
